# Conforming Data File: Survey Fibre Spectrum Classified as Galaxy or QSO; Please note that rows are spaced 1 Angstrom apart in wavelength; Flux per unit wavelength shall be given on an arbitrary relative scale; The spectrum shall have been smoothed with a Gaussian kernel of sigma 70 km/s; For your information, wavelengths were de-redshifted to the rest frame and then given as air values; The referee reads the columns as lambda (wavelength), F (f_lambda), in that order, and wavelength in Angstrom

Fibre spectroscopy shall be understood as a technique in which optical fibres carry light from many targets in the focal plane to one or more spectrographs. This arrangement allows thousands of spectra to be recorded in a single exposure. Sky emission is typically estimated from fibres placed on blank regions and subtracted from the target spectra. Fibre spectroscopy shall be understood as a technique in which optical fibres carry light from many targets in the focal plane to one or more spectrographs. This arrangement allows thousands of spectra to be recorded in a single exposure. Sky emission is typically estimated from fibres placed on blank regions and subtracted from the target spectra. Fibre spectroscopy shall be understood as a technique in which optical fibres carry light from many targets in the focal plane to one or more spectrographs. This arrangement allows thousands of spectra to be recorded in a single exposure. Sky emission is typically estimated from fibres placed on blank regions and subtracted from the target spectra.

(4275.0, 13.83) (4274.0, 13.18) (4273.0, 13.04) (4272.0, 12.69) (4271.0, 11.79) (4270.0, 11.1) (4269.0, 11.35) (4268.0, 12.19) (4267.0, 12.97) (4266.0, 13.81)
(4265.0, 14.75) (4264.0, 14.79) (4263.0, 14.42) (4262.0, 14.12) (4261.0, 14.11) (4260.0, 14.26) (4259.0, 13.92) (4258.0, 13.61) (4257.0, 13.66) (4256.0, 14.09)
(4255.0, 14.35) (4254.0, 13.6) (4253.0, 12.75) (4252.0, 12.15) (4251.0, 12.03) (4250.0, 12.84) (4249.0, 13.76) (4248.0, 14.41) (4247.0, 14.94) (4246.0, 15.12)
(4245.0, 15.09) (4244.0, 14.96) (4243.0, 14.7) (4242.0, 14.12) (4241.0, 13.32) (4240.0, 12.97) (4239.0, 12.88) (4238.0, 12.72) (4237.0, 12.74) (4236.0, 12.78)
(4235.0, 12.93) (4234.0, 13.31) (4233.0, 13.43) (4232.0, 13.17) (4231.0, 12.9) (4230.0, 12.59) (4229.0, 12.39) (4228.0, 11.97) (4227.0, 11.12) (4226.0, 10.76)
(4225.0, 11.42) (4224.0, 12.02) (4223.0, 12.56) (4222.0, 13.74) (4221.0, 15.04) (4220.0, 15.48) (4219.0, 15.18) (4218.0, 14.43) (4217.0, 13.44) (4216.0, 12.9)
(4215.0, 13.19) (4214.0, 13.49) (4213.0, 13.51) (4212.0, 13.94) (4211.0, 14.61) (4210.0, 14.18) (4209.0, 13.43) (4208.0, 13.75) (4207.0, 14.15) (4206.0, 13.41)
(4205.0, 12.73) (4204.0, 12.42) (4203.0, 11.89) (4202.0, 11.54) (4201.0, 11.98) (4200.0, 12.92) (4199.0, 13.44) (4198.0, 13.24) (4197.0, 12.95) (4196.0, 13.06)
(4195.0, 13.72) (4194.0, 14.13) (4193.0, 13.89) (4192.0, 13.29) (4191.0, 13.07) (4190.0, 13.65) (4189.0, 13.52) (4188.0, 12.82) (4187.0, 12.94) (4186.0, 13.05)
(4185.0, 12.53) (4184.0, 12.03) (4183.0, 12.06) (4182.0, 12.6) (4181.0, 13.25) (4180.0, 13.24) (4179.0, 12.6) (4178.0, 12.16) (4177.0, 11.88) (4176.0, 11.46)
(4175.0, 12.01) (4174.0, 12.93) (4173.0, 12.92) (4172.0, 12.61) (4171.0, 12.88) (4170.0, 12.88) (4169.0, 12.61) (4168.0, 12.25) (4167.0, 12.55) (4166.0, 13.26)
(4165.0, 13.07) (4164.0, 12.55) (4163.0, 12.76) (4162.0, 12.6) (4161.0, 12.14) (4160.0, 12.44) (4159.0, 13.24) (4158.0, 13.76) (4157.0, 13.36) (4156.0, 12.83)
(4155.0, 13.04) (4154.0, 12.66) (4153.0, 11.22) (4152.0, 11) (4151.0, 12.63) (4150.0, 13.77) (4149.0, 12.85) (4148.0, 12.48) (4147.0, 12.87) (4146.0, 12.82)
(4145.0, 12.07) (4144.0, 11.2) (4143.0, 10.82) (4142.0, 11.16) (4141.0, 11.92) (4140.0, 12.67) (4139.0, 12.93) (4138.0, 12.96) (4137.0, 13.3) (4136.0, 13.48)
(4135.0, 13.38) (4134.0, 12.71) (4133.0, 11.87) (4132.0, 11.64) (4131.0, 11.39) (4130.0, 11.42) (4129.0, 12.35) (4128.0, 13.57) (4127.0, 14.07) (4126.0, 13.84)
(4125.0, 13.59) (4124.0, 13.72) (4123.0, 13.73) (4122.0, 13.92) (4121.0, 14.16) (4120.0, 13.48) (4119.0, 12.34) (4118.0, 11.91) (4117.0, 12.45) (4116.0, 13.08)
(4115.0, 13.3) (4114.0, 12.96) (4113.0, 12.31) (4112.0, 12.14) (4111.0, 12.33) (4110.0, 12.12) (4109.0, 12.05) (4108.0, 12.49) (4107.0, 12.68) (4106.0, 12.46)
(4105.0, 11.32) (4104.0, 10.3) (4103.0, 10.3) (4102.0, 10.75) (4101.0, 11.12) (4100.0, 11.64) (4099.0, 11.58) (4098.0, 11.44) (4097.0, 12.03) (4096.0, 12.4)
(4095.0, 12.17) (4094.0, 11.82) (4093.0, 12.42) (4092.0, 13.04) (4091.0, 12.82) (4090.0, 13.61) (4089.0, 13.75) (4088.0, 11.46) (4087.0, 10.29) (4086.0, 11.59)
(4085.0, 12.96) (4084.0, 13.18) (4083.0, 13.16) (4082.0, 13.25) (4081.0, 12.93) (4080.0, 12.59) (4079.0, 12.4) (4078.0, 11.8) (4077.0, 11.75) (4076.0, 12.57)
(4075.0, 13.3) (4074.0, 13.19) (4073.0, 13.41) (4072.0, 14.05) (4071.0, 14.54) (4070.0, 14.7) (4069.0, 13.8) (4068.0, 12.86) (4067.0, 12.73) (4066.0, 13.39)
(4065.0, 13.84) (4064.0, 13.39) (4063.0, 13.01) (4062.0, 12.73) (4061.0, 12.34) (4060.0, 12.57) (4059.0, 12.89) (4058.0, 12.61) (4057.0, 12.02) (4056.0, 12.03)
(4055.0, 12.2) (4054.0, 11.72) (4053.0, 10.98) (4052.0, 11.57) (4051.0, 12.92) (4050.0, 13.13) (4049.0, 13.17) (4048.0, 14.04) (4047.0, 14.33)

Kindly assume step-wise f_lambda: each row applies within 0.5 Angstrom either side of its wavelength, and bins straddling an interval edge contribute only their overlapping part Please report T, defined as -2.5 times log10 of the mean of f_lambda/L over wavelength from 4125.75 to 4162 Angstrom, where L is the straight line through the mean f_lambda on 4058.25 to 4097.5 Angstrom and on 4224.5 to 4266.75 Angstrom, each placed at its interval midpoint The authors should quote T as 0.04 mag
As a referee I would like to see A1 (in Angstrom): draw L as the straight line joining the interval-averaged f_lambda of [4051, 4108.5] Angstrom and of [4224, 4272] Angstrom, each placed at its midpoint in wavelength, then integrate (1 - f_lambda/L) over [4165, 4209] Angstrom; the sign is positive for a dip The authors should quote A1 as 0.4 Angstrom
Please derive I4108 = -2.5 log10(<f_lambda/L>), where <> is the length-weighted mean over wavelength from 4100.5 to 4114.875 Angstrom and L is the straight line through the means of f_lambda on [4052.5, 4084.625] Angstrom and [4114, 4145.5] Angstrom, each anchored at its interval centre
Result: 0.08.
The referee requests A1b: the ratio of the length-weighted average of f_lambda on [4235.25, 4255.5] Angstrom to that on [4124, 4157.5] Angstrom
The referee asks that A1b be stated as 1.08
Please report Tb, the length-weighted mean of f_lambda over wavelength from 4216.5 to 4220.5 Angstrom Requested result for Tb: 14.6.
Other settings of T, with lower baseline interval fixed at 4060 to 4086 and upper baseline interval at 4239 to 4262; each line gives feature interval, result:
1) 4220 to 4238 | 0.08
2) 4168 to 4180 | 0.09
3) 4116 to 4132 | 0.02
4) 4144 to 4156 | 0.08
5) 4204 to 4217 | 0.01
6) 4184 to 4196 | 0.03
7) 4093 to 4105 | 0.15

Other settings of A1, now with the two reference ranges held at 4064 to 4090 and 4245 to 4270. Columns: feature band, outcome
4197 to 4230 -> 0.9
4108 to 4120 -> 0.6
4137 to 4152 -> 1.0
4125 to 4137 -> 0.4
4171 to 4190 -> 1.0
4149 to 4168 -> 0.8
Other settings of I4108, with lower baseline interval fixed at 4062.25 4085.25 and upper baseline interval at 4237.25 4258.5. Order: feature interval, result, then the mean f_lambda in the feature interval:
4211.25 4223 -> -0.029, 14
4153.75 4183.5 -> 0.064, 12.7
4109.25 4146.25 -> 0.055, 12.7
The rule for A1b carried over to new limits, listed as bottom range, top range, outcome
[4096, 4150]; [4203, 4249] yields 1.08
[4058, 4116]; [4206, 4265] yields 1.08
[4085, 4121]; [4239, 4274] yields 1.12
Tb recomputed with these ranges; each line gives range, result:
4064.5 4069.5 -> 13.3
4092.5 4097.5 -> 12.2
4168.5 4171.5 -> 12.8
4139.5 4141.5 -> 12.3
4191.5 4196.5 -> 13.6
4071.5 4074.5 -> 13.6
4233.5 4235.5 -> 13.1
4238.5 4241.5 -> 13.1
